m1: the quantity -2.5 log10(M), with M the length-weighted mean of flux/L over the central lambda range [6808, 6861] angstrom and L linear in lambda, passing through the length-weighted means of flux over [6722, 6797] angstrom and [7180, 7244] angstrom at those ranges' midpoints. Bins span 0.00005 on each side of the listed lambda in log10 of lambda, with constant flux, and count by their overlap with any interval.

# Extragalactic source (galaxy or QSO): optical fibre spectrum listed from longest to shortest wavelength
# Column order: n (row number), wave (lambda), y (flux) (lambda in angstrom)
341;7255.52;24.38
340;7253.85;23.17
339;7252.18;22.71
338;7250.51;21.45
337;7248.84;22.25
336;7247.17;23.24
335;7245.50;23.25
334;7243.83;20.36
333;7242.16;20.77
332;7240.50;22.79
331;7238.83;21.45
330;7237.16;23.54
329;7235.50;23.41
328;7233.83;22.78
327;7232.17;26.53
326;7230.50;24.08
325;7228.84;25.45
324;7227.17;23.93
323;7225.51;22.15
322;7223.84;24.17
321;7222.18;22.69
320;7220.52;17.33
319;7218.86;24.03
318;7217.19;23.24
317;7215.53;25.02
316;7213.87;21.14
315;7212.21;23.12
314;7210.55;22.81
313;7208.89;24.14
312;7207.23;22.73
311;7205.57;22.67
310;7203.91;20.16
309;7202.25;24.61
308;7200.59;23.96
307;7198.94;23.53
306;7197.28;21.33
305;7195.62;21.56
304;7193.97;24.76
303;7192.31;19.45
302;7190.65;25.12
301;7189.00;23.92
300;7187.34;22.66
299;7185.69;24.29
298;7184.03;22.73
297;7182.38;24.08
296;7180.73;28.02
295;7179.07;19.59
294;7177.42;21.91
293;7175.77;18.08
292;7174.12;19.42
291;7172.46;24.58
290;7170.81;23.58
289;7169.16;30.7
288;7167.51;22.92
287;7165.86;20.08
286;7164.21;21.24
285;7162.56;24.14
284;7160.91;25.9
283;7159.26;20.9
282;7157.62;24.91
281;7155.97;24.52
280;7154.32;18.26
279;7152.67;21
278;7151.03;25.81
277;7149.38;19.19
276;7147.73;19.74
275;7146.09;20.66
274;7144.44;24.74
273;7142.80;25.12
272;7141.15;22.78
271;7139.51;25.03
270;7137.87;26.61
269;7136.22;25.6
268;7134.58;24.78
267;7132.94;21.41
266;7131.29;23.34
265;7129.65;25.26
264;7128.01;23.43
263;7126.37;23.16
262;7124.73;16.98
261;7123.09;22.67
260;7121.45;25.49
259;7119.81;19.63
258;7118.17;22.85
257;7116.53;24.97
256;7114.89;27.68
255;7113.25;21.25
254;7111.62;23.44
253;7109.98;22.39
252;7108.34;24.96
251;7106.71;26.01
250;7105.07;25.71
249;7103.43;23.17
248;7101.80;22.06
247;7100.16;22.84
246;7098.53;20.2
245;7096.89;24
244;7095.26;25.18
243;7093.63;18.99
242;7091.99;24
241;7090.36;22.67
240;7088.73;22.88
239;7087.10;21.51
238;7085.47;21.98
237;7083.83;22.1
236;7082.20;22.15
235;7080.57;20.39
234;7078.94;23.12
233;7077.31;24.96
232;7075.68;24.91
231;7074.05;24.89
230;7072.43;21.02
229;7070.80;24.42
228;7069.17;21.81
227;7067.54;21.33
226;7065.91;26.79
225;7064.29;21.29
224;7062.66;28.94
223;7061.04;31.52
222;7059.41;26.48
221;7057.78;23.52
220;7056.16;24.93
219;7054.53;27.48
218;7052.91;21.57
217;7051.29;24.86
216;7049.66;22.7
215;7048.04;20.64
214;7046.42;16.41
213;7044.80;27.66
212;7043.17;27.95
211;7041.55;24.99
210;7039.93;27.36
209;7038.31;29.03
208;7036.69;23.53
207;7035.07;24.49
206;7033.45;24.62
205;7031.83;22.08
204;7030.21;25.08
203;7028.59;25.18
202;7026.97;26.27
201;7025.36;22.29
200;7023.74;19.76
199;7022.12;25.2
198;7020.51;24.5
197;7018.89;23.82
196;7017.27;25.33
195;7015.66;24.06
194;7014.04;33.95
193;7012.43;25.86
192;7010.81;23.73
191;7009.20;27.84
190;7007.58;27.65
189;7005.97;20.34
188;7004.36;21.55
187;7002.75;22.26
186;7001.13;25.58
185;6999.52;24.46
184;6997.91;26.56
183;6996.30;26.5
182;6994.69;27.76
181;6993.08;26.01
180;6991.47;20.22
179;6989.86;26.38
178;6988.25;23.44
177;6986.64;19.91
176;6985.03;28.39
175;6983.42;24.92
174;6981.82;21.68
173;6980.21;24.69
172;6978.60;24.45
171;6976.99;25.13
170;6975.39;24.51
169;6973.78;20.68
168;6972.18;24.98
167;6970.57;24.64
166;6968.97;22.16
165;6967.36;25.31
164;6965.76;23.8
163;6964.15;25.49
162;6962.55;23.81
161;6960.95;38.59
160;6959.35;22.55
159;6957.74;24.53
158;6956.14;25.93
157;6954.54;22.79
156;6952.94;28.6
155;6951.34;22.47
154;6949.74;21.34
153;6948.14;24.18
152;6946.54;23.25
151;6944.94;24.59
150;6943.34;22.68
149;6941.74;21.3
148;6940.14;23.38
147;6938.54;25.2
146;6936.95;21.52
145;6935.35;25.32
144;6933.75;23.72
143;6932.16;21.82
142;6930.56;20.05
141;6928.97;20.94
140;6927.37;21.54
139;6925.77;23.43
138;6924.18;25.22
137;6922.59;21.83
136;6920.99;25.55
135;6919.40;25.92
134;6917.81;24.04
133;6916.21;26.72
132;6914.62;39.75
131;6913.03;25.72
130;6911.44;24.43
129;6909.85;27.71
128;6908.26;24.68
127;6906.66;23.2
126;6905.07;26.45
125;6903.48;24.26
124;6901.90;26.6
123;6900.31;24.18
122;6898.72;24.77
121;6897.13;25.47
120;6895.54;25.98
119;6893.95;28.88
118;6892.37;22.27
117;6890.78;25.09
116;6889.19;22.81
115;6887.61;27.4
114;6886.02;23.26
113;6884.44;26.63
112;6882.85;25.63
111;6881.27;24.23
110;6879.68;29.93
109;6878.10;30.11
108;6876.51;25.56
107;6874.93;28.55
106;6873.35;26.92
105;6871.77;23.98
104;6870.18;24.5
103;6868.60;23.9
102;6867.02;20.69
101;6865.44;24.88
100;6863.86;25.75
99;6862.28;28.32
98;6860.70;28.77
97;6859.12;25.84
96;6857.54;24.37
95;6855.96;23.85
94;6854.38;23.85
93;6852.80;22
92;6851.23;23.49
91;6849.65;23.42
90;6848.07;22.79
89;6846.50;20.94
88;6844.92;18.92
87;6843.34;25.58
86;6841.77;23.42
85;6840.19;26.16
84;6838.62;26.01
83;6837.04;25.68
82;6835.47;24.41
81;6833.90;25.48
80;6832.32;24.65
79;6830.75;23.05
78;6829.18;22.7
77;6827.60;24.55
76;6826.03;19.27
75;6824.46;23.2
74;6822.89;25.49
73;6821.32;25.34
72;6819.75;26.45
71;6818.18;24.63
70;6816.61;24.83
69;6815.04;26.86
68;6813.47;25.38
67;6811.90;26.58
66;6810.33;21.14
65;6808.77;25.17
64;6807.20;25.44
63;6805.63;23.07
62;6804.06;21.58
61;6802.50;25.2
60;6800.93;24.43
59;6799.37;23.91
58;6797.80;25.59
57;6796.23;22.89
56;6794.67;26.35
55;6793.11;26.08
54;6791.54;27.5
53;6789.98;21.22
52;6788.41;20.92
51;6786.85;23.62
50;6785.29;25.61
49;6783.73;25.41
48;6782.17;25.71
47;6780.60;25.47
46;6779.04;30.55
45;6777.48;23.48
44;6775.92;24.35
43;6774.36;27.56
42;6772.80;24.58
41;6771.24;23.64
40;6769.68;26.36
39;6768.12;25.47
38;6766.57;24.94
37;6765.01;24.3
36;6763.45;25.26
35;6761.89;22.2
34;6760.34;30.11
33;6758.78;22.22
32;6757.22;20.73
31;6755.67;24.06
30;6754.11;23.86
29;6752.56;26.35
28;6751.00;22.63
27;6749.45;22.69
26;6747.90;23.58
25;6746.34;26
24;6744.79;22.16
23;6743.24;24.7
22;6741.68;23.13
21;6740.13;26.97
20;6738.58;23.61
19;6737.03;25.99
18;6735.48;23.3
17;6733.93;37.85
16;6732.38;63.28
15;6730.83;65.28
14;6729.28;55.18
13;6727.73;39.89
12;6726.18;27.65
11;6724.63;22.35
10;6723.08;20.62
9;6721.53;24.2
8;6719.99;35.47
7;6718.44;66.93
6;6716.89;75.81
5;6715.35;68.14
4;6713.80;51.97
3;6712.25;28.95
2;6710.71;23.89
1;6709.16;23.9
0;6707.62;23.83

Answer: 0.11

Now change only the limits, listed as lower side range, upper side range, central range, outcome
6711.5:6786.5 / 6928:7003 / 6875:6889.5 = 0.021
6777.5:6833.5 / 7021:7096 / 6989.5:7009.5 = -0.030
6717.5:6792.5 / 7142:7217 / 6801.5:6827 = 0.144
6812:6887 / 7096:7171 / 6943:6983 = -0.016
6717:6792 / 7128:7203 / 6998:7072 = 0.013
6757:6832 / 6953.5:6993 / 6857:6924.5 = -0.053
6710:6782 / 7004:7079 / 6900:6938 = 0.112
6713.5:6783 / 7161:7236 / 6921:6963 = 0.164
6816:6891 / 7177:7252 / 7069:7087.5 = 0.037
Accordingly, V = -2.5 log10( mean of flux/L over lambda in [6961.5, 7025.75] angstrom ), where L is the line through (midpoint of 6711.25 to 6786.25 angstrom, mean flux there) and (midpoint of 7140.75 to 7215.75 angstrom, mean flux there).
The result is 0.08 mag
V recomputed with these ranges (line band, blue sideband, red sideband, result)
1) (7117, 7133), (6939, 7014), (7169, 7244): 0.05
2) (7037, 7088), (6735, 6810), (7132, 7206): -0.03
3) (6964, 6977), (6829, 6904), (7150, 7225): 0.02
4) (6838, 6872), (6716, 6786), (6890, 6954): 0.11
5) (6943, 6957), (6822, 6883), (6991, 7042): 0.04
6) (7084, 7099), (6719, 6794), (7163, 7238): 0.08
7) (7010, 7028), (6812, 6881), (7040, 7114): -0.05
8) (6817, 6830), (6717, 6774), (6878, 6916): 0.17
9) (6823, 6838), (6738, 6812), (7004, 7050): 0.04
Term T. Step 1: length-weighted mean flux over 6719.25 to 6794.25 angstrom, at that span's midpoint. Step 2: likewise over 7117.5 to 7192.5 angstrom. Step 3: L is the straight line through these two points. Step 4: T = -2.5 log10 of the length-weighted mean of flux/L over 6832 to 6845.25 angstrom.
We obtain 0.09 mag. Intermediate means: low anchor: 27.6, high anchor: 23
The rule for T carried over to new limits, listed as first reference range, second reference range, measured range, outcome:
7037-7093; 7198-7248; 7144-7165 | 0.052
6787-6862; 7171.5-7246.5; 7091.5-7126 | 0.007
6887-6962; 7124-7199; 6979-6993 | 0.024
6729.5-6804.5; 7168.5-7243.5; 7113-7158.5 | 0.023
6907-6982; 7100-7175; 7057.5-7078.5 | -0.046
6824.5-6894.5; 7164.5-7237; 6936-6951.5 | 0.059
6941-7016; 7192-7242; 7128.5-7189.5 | 0.010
